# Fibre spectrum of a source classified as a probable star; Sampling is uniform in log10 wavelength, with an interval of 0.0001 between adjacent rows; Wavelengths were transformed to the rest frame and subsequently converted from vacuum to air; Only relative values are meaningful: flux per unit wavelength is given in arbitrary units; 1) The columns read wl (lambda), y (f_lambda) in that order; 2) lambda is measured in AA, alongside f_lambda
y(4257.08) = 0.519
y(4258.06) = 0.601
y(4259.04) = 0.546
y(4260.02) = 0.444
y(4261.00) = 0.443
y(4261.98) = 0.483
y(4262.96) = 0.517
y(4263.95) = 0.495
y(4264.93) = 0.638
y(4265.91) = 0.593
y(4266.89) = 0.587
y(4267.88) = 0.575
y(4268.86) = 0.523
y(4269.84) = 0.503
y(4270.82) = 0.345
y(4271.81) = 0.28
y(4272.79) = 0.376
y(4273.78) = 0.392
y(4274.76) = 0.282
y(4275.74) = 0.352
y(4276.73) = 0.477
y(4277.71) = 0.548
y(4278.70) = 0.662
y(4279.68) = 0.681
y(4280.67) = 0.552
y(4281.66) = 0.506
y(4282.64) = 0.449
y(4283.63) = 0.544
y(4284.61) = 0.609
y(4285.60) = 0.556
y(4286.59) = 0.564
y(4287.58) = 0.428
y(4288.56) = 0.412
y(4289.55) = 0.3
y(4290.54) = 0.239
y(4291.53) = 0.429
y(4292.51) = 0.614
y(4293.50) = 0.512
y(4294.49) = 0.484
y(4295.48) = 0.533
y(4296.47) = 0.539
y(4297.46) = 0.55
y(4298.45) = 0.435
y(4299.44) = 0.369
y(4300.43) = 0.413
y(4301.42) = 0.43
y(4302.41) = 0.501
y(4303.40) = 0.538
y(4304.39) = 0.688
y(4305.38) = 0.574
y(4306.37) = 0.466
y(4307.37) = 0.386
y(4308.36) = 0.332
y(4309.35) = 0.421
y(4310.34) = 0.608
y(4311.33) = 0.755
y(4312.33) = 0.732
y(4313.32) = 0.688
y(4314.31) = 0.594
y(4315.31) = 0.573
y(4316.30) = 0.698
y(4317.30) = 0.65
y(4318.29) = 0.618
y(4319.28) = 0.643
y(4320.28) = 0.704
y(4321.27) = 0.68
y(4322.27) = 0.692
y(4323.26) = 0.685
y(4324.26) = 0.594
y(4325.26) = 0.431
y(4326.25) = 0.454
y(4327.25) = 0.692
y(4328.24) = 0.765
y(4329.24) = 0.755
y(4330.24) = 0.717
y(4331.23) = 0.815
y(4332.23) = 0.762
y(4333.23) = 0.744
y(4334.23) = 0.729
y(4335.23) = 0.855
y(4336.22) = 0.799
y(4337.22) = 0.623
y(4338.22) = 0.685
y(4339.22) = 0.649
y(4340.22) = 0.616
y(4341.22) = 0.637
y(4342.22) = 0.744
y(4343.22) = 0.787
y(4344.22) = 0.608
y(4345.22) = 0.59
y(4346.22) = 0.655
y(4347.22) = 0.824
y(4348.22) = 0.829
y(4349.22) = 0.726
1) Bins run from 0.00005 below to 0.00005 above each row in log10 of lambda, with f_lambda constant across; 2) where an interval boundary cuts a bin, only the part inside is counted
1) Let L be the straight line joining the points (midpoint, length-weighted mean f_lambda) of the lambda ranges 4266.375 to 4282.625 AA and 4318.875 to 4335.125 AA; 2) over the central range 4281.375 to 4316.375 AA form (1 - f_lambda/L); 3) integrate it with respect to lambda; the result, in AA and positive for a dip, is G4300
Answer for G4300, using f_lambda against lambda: 3.8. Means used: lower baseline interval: 0.477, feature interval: 0.511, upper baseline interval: 0.683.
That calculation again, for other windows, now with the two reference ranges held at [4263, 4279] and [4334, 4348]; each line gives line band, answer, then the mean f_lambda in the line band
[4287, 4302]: 2.9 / 0.447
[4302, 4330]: 0.7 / 0.606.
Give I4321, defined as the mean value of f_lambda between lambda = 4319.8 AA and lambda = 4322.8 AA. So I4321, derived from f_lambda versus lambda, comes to 0.693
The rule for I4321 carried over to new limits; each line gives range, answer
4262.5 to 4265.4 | 0.549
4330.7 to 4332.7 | 0.789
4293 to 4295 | 0.498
